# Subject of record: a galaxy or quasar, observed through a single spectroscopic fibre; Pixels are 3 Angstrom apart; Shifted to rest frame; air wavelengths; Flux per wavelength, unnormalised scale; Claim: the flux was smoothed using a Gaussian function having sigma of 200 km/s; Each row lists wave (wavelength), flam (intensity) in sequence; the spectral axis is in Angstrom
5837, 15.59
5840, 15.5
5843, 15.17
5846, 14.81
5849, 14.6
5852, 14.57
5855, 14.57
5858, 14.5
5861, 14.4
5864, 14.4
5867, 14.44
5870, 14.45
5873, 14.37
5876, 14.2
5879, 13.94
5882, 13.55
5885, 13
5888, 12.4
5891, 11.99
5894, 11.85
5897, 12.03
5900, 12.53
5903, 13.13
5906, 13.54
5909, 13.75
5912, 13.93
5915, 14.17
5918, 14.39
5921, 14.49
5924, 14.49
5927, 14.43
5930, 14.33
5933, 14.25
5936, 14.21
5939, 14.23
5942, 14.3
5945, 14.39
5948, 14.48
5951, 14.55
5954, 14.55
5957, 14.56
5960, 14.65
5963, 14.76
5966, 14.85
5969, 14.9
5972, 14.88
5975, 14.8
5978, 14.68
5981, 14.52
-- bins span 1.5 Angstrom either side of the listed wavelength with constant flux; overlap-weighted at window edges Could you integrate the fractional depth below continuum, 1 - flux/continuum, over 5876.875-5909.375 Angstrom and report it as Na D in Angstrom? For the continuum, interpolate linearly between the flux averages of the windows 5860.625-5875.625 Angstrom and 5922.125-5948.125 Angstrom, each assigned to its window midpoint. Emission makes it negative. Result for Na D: 3.39 Angstrom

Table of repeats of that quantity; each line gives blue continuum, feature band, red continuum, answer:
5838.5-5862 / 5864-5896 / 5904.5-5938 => 2.4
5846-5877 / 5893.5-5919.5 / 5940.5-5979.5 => 2.2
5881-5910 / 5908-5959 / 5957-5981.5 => -2.1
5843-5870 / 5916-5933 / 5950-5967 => 0.3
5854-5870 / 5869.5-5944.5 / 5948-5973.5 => 4.6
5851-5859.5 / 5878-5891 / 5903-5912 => 0.9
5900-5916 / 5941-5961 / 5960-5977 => -0.1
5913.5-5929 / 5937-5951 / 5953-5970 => 0.2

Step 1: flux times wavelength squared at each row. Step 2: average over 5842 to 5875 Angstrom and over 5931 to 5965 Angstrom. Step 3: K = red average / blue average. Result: 1.0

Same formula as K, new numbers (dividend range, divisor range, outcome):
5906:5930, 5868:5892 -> 1.06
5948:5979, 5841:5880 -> 1.05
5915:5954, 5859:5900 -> 1.09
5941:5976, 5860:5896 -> 1.11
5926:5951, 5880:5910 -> 1.14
